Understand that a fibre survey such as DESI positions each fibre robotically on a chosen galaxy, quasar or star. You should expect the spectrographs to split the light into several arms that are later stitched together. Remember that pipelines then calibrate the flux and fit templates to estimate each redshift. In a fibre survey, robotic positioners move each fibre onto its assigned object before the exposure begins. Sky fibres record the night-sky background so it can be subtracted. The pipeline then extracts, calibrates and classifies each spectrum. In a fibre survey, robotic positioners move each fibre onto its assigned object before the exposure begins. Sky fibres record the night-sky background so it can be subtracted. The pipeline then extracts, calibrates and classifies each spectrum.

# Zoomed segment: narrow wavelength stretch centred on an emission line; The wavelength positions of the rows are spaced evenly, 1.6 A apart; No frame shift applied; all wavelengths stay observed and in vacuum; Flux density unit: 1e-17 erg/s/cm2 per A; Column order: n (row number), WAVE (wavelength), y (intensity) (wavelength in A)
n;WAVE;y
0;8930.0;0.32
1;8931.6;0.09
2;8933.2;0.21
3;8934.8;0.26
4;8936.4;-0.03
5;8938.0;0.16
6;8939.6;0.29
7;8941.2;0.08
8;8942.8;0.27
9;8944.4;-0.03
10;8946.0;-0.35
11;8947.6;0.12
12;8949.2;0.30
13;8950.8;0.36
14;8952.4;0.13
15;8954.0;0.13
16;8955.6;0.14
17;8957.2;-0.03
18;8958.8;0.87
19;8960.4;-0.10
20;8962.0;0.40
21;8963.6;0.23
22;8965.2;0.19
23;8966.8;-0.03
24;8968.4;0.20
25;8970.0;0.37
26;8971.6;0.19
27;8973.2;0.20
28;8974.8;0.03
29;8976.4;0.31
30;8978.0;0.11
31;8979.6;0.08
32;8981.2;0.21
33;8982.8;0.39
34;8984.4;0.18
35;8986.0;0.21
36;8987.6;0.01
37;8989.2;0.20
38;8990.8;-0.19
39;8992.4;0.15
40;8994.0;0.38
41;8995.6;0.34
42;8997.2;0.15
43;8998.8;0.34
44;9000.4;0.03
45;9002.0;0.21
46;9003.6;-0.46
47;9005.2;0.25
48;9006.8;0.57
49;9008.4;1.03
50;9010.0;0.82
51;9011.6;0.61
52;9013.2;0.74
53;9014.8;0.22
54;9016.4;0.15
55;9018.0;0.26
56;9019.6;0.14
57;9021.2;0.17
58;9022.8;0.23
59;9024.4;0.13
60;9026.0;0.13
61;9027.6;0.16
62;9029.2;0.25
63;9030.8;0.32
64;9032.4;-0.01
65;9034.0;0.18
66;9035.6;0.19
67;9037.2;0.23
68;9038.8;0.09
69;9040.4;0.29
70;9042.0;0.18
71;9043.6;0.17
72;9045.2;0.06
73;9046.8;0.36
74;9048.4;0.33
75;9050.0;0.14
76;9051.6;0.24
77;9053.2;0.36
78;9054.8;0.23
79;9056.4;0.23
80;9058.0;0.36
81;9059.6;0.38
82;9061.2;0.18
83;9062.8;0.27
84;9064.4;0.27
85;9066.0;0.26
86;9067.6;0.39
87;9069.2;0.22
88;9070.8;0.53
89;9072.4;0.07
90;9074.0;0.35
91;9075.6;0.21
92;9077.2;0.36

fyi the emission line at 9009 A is H-beta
